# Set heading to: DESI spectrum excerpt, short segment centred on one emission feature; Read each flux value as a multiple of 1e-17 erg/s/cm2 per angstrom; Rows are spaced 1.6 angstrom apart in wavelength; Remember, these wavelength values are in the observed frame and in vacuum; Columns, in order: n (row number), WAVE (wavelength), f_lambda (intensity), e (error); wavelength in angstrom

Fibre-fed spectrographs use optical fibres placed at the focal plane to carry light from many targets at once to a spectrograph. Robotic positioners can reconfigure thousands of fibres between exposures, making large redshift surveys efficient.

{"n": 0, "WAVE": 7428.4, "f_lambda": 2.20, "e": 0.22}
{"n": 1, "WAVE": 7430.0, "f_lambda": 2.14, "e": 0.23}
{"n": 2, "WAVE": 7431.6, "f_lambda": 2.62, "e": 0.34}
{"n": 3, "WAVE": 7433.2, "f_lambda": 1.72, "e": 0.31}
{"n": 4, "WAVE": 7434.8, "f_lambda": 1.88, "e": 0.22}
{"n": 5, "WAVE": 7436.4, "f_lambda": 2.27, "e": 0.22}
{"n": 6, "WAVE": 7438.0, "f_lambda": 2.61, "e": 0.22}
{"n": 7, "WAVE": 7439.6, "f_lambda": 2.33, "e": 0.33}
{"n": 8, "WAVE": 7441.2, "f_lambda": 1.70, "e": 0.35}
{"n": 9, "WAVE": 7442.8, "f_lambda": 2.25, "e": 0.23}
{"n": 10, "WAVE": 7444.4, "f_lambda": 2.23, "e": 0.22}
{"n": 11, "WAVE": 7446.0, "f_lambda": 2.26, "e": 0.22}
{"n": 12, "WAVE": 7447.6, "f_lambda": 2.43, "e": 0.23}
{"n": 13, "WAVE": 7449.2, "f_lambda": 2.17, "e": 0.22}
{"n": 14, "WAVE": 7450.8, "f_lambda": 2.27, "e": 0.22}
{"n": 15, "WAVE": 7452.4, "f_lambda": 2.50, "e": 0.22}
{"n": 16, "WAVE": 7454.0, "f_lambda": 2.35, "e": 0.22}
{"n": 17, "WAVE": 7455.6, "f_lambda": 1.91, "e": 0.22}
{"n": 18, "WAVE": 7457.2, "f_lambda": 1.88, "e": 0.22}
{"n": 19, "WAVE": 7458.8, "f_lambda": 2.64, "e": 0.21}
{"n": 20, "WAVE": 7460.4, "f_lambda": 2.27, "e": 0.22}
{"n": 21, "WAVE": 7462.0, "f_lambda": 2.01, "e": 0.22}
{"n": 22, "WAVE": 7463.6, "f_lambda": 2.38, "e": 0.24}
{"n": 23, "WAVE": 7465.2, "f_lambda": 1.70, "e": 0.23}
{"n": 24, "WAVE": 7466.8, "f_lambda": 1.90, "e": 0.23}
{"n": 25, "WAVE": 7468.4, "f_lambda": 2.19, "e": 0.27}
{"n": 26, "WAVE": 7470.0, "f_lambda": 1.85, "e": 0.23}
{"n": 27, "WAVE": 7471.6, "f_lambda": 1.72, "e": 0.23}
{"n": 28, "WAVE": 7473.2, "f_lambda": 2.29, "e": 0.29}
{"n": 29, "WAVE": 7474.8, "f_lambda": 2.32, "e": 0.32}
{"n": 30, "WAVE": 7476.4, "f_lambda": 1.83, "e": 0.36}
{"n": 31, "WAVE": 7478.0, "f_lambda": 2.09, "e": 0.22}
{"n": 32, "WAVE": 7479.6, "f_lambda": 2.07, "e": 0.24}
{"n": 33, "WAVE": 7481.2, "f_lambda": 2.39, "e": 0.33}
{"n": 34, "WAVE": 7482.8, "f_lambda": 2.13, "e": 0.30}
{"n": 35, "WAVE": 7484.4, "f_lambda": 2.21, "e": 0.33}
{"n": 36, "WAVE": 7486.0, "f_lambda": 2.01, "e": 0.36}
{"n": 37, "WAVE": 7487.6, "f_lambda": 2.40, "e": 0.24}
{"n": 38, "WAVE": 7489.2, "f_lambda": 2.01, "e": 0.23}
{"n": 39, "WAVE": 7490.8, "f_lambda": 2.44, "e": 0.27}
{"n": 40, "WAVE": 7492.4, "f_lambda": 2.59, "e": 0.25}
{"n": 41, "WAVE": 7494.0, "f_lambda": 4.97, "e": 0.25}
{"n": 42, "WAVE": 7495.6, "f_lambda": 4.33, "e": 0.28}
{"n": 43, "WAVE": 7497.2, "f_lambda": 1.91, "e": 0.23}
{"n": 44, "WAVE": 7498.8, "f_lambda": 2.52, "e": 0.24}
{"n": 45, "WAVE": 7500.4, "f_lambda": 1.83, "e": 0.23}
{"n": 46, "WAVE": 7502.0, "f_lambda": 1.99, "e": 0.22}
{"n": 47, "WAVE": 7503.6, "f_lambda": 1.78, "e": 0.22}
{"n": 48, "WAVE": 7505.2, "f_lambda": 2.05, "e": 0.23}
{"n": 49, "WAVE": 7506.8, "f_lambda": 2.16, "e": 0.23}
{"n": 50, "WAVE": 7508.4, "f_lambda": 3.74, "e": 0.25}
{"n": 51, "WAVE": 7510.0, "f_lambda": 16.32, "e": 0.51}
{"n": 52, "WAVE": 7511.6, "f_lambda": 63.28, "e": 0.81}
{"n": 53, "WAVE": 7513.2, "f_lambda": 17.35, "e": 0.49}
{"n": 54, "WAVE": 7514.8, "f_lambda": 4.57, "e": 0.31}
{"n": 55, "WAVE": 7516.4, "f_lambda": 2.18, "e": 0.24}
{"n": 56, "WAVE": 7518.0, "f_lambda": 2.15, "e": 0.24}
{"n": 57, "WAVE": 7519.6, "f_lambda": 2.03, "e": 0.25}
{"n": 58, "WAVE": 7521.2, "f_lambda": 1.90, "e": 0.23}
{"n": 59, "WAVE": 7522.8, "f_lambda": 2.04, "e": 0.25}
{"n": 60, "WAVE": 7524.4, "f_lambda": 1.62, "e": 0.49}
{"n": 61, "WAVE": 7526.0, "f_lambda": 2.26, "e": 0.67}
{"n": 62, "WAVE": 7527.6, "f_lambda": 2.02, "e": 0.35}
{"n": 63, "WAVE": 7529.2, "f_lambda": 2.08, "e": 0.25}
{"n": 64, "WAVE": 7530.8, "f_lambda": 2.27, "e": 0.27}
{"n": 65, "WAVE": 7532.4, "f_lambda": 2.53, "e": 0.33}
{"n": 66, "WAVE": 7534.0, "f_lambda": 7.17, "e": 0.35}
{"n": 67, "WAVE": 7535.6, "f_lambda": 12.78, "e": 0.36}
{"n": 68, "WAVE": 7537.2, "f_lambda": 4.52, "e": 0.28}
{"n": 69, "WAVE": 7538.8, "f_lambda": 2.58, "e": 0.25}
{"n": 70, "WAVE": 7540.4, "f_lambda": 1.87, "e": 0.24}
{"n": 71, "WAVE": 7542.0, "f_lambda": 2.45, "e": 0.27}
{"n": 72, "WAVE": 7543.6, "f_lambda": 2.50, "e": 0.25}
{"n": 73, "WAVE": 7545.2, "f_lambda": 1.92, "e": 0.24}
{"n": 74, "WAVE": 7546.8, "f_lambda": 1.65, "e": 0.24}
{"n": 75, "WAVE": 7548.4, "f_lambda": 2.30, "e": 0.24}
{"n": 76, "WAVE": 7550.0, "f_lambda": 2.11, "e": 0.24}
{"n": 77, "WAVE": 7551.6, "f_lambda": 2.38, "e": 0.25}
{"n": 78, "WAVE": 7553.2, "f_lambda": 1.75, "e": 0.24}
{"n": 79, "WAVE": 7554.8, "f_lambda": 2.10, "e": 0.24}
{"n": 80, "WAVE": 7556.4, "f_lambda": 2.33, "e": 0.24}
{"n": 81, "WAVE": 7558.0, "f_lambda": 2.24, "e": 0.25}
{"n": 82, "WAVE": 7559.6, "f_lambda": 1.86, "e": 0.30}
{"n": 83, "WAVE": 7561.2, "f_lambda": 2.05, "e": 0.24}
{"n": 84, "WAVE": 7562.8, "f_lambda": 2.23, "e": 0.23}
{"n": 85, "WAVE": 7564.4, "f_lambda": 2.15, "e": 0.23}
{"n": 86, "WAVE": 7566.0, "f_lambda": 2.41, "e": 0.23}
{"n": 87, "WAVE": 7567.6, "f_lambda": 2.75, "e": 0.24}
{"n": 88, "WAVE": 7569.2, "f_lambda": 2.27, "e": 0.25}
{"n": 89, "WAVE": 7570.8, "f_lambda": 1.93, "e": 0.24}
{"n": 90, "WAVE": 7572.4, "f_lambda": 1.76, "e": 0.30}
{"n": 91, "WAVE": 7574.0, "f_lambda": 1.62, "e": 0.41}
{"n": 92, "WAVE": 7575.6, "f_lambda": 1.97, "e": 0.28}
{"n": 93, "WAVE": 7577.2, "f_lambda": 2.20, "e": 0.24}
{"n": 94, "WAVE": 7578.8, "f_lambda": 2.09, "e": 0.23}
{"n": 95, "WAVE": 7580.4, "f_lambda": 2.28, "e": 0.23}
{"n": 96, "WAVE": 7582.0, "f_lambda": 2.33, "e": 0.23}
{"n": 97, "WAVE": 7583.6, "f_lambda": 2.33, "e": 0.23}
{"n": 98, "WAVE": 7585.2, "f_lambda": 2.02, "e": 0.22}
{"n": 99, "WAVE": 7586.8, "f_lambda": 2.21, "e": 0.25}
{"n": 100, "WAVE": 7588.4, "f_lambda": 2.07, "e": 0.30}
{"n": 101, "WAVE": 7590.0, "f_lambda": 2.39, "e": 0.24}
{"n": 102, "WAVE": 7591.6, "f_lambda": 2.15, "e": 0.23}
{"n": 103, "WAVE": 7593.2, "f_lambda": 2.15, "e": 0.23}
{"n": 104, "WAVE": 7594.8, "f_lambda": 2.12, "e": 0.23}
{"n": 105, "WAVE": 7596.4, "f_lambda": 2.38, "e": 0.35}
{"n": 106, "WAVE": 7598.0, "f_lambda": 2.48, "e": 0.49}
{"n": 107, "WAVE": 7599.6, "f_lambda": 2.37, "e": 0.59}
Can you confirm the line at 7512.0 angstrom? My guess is Halpha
